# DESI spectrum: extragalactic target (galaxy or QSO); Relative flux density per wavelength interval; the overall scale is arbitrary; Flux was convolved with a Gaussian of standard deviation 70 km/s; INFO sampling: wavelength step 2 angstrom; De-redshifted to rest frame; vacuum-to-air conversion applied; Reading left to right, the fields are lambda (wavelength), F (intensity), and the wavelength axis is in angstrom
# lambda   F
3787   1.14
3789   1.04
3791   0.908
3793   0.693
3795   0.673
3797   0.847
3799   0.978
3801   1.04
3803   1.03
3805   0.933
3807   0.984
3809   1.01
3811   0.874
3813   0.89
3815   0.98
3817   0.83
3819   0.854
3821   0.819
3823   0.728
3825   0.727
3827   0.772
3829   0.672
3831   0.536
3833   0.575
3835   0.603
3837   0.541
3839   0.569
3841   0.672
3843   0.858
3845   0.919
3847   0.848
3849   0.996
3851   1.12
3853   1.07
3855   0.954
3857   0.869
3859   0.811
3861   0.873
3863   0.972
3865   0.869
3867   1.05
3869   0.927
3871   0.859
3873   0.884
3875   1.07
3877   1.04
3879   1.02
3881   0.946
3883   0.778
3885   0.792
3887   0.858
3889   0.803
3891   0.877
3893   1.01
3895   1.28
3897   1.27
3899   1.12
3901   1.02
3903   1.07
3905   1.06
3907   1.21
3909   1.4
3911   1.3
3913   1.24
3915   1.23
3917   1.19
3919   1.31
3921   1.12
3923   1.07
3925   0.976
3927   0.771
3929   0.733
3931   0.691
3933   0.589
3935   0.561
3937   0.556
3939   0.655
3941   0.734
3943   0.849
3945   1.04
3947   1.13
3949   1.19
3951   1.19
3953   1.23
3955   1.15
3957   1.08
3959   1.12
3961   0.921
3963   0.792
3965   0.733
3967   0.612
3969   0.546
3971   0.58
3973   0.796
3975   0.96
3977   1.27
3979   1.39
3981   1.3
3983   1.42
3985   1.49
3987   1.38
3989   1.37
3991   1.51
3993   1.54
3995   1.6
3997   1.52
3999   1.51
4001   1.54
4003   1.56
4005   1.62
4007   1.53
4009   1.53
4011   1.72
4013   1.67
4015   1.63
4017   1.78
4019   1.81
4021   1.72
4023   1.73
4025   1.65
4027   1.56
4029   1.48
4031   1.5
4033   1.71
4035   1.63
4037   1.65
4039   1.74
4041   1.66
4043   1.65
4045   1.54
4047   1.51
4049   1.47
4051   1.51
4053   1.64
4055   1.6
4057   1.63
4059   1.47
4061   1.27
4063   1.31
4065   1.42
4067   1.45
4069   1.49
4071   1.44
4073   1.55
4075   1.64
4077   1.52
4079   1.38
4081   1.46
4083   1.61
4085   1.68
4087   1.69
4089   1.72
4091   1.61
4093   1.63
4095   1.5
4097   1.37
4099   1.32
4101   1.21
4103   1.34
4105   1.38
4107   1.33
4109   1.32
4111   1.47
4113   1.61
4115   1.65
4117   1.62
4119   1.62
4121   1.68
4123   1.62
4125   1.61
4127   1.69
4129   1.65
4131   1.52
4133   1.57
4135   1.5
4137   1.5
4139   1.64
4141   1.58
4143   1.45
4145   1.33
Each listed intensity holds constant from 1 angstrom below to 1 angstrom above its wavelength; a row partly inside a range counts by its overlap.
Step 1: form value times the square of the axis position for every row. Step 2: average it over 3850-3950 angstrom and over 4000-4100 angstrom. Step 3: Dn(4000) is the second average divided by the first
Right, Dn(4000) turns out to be 1.73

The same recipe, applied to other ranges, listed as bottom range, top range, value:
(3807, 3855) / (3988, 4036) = 2.17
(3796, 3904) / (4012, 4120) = 1.93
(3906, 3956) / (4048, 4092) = 1.63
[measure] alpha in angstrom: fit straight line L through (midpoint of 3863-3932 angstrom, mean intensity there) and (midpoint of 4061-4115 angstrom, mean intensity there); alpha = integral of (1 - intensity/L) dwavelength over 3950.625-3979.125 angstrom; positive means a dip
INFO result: 5.9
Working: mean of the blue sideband 1.02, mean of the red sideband 1.48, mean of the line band 0.94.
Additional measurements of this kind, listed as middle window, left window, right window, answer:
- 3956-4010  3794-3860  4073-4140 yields 0.2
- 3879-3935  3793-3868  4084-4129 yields 0.8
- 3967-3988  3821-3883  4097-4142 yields 1.3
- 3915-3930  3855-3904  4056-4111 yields 0.4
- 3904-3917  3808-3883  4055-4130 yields -2.6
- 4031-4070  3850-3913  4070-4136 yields -3.8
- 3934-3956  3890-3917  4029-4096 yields 5.8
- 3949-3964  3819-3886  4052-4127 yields 0.7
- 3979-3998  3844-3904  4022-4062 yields -1.0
